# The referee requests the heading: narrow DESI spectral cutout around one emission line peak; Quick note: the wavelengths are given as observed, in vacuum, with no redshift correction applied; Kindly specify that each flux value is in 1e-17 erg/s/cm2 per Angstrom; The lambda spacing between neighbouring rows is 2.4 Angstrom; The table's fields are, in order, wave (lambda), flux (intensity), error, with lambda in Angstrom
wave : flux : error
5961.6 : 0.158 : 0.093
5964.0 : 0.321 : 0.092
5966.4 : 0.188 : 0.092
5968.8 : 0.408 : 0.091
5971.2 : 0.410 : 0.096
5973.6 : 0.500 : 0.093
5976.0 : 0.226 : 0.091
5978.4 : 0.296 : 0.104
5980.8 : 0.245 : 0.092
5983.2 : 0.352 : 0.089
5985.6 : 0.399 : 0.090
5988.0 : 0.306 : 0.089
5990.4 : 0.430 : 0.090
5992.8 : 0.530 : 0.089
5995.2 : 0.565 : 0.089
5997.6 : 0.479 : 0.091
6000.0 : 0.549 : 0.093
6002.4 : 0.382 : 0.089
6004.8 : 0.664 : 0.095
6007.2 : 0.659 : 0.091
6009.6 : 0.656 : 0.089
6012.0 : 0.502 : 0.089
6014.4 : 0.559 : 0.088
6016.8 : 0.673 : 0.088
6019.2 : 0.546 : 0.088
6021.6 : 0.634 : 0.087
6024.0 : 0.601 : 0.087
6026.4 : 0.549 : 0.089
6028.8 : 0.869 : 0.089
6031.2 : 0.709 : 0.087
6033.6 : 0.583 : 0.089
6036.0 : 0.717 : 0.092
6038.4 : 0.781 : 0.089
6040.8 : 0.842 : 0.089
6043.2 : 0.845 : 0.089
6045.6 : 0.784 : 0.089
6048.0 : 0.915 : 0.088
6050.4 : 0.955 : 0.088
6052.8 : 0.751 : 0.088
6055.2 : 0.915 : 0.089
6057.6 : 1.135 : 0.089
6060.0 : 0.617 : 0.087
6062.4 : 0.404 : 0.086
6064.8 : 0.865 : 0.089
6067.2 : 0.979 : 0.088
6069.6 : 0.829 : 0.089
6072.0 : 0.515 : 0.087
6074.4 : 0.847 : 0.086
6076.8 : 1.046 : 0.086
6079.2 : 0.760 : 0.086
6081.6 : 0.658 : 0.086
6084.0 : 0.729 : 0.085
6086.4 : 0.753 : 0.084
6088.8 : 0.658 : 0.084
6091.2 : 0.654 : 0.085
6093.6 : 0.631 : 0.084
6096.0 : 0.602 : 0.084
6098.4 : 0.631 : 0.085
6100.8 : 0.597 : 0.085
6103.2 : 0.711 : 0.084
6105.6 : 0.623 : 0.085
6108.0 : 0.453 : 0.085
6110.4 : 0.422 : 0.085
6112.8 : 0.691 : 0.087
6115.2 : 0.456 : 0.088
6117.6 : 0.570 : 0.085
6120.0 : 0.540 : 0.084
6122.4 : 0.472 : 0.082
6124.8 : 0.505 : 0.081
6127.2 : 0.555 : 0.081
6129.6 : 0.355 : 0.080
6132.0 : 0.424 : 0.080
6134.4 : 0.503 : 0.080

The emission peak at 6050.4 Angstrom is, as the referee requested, C IV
